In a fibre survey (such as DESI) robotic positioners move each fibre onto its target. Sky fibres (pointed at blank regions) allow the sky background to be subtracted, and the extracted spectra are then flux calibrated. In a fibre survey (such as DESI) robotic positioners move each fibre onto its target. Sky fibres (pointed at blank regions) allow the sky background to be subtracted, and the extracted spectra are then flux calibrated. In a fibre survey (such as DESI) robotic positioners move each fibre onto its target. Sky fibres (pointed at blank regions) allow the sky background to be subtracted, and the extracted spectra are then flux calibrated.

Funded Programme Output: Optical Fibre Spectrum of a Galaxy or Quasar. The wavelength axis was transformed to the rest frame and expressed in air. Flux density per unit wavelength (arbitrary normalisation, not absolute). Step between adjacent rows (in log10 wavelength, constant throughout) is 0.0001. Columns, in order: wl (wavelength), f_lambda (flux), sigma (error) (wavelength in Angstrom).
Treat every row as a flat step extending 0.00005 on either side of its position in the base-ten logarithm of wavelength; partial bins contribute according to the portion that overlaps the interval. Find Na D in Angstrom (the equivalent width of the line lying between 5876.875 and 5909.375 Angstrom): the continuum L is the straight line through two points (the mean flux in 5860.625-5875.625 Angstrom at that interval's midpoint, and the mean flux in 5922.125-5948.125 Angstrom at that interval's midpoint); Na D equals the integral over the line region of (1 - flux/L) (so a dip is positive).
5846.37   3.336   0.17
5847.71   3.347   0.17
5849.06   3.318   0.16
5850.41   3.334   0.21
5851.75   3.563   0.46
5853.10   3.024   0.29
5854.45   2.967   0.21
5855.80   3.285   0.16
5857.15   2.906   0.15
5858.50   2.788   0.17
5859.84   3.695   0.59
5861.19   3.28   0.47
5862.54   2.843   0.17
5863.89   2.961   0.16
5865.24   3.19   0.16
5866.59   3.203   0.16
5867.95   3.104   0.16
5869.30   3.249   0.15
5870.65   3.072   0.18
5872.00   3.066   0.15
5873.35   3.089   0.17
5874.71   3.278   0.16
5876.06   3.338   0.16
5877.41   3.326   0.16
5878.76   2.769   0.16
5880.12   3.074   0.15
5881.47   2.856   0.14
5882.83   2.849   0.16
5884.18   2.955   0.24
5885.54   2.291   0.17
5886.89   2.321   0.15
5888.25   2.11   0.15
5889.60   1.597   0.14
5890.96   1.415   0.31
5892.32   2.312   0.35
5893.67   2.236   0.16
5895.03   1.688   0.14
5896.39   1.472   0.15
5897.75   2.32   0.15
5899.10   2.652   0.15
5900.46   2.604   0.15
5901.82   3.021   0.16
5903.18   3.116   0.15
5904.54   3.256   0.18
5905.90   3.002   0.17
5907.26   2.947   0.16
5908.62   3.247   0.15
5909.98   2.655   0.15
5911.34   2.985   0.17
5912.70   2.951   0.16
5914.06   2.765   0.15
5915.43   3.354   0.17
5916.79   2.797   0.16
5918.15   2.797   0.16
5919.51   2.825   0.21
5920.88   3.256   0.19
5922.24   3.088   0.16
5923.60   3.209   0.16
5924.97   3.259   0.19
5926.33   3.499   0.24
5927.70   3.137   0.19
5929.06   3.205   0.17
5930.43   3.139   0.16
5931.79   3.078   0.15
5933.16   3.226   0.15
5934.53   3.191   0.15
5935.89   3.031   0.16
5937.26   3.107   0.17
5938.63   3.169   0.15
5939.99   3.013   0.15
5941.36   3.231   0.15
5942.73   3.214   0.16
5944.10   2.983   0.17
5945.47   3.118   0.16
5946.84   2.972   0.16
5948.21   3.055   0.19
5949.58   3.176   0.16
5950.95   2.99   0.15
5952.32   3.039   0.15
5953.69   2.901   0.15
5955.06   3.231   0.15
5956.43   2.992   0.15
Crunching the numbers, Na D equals 6.0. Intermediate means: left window 3.12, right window 3.15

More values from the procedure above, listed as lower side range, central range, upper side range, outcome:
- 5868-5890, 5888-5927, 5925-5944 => 4.03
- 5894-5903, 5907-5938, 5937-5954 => -4.20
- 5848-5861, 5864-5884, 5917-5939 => 0.60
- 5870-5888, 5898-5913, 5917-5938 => 0.52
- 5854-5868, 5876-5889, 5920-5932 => 1.60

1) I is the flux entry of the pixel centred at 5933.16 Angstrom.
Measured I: 3.226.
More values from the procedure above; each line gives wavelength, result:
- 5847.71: 3.347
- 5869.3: 3.249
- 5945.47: 3.118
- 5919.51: 2.825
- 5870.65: 3.072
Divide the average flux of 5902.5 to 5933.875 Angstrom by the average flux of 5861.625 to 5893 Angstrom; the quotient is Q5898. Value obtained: 1.10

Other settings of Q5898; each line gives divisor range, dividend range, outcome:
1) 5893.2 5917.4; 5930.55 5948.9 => 1.14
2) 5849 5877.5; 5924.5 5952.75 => 0.99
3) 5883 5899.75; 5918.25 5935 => 1.48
